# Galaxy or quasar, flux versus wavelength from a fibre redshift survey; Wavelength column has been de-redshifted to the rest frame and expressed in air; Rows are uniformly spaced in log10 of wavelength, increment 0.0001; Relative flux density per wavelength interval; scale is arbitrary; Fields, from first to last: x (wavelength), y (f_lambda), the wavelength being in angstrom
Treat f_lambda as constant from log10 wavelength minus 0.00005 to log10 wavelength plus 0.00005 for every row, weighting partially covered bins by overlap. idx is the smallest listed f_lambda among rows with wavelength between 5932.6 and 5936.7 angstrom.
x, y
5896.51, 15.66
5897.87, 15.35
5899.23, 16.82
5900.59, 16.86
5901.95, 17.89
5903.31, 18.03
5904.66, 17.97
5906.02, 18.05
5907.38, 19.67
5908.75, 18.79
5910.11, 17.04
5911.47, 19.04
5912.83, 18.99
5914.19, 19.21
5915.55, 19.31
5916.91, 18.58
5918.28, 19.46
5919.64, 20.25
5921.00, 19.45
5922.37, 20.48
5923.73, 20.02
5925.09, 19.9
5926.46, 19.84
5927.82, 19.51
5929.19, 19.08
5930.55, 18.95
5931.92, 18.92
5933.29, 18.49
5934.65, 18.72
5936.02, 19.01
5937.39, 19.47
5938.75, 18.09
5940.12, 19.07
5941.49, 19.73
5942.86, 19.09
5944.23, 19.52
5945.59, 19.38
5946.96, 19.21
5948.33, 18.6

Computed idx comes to 18.49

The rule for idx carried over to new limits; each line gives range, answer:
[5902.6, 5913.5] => 17.04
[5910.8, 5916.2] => 18.99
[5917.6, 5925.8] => 19.45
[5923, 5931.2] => 18.95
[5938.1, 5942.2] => 18.09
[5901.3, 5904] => 17.89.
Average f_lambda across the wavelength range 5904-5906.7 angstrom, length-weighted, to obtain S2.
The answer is 18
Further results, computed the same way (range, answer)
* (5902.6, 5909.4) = 18.5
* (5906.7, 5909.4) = 19.2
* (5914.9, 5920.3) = 19.4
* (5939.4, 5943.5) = 19.3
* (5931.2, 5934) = 18.7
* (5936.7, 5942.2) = 19.1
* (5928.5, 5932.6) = 19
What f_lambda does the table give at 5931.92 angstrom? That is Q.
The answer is 18.92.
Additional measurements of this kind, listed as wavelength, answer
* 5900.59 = 16.86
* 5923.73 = 20.02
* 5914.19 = 19.21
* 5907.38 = 19.67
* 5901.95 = 17.89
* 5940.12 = 19.07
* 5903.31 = 18.03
